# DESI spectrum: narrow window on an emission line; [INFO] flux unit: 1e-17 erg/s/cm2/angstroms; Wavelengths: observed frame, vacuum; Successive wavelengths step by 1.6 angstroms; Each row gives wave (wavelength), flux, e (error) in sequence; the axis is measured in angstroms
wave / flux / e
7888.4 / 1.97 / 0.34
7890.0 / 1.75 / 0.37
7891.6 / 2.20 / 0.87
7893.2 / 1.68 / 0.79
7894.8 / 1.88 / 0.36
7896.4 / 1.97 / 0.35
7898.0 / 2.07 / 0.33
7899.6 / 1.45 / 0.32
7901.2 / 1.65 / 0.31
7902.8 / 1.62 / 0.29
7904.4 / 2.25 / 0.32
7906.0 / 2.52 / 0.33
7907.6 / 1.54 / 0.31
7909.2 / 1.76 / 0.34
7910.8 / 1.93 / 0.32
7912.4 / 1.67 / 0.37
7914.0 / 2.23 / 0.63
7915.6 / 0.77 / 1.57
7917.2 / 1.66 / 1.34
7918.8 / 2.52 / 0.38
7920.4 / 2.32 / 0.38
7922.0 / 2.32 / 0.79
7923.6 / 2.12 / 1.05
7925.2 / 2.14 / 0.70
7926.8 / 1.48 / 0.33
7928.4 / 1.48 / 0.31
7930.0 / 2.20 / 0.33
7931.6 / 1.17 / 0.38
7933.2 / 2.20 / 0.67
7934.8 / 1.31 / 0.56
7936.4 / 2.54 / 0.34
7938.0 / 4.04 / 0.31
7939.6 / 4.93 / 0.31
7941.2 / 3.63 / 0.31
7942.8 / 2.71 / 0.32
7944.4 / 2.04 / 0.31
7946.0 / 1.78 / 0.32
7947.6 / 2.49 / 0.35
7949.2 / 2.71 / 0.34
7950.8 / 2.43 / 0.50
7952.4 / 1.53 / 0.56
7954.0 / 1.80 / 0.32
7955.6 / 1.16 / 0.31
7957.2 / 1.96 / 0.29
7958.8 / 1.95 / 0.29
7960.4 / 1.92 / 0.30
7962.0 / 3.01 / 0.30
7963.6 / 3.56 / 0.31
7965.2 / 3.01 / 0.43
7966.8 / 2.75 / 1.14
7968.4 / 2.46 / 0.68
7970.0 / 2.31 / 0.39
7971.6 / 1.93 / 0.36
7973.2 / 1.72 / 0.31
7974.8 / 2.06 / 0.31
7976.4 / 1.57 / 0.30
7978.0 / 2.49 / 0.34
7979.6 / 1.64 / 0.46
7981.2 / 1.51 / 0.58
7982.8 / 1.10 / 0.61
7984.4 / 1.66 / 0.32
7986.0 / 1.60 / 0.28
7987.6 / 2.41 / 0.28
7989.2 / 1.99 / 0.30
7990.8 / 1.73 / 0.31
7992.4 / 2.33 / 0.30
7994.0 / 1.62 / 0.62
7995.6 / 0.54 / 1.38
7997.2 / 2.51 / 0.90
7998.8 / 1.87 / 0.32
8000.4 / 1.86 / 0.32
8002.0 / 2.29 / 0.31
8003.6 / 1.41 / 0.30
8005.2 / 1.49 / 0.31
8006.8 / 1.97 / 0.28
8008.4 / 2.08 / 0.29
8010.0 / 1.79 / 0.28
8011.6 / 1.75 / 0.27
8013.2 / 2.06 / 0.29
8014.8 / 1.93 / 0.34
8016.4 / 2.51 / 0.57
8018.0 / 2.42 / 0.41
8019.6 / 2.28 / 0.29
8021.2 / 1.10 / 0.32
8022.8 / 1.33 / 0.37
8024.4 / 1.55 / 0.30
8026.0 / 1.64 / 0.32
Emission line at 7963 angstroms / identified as [N II] 6583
